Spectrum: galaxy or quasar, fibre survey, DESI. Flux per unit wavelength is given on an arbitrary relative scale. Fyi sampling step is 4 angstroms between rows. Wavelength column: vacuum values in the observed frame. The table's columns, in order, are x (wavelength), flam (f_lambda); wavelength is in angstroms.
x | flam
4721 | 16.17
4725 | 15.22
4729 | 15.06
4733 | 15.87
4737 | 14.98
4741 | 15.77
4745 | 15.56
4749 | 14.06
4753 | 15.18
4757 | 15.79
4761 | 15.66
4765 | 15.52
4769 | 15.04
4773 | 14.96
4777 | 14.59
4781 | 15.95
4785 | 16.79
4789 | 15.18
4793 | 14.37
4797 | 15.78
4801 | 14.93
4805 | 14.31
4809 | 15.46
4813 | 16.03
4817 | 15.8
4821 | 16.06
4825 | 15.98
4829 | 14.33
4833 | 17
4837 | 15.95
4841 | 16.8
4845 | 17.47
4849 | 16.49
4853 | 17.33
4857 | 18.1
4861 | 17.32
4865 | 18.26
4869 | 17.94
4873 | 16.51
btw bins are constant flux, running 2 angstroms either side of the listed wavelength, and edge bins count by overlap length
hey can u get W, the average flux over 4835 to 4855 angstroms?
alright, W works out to 16.8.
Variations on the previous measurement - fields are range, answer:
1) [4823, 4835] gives 15.8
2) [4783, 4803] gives 15.4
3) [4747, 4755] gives 14.6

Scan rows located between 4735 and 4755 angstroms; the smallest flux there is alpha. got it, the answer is 14.06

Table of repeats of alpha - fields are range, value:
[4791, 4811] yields 14.31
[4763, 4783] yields 14.59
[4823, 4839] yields 14.33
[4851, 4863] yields 17.32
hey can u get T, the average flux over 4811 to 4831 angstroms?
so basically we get 15.6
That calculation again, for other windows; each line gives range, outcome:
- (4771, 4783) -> 15.2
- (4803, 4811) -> 14.9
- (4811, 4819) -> 15.9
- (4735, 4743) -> 15.4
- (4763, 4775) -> 15.2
